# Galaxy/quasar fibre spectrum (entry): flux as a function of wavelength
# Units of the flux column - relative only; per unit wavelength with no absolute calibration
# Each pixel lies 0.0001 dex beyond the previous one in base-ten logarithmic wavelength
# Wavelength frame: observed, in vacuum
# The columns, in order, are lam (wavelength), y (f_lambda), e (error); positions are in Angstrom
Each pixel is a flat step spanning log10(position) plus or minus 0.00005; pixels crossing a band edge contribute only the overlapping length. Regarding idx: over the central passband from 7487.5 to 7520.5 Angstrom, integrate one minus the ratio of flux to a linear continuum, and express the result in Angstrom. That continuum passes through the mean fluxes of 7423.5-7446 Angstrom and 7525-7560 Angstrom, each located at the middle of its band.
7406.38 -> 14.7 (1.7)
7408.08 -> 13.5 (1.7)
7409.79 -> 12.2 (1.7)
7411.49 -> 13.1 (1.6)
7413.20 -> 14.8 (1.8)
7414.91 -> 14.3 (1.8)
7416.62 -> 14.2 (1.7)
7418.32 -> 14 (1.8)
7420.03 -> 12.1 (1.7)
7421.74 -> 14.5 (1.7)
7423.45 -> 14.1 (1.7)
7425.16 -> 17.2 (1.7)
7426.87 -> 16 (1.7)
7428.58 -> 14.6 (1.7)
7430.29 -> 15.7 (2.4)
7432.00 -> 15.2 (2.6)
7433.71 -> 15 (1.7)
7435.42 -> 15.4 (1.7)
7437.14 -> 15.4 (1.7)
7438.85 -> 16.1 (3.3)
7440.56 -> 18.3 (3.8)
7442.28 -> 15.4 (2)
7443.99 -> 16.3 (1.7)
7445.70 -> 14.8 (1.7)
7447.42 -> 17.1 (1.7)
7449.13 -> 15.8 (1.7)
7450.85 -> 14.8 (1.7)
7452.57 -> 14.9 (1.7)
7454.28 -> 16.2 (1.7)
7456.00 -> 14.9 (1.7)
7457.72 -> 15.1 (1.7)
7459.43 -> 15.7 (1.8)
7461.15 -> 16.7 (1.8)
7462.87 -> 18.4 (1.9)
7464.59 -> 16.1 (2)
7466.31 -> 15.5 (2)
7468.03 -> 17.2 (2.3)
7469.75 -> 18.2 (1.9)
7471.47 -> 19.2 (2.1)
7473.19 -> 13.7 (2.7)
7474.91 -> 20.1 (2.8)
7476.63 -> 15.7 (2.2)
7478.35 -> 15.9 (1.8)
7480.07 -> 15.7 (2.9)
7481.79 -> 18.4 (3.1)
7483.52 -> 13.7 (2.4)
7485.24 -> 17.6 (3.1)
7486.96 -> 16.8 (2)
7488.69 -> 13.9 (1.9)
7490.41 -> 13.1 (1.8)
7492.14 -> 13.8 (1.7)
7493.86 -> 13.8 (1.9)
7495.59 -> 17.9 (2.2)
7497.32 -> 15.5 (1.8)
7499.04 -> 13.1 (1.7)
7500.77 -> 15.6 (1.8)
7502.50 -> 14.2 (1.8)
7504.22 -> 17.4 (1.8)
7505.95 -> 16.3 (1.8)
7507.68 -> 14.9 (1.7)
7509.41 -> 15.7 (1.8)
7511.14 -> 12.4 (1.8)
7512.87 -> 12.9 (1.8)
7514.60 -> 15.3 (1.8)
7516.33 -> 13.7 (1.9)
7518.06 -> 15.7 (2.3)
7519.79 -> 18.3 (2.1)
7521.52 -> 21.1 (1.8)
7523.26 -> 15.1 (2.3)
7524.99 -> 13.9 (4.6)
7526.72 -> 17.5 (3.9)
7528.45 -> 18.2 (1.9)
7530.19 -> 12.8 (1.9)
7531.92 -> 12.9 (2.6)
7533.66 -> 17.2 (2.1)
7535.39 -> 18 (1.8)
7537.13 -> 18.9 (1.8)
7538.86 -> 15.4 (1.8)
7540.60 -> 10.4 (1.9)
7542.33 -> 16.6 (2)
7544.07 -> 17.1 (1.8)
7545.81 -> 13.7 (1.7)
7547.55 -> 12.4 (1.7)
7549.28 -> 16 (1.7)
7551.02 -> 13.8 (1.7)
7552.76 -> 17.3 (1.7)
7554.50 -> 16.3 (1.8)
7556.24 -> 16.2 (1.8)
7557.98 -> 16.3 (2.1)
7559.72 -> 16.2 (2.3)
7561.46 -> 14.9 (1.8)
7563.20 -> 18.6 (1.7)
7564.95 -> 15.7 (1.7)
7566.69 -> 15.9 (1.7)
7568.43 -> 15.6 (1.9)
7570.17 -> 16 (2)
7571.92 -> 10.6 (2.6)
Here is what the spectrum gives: 1.56 Angstrom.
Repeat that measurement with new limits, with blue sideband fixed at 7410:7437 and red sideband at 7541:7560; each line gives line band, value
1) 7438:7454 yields -1.3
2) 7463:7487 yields -2.8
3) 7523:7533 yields 0.1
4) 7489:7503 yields 0.5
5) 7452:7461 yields -0.4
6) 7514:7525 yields -0.8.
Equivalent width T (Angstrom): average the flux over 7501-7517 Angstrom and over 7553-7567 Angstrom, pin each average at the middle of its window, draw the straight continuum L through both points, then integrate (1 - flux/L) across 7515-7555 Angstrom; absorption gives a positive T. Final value -0.47 Angstrom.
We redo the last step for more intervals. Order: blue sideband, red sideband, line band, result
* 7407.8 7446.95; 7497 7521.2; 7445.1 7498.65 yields -3.2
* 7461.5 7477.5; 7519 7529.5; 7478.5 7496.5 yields 1.8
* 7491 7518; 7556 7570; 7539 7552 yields 1.2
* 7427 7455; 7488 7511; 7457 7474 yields -1.4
